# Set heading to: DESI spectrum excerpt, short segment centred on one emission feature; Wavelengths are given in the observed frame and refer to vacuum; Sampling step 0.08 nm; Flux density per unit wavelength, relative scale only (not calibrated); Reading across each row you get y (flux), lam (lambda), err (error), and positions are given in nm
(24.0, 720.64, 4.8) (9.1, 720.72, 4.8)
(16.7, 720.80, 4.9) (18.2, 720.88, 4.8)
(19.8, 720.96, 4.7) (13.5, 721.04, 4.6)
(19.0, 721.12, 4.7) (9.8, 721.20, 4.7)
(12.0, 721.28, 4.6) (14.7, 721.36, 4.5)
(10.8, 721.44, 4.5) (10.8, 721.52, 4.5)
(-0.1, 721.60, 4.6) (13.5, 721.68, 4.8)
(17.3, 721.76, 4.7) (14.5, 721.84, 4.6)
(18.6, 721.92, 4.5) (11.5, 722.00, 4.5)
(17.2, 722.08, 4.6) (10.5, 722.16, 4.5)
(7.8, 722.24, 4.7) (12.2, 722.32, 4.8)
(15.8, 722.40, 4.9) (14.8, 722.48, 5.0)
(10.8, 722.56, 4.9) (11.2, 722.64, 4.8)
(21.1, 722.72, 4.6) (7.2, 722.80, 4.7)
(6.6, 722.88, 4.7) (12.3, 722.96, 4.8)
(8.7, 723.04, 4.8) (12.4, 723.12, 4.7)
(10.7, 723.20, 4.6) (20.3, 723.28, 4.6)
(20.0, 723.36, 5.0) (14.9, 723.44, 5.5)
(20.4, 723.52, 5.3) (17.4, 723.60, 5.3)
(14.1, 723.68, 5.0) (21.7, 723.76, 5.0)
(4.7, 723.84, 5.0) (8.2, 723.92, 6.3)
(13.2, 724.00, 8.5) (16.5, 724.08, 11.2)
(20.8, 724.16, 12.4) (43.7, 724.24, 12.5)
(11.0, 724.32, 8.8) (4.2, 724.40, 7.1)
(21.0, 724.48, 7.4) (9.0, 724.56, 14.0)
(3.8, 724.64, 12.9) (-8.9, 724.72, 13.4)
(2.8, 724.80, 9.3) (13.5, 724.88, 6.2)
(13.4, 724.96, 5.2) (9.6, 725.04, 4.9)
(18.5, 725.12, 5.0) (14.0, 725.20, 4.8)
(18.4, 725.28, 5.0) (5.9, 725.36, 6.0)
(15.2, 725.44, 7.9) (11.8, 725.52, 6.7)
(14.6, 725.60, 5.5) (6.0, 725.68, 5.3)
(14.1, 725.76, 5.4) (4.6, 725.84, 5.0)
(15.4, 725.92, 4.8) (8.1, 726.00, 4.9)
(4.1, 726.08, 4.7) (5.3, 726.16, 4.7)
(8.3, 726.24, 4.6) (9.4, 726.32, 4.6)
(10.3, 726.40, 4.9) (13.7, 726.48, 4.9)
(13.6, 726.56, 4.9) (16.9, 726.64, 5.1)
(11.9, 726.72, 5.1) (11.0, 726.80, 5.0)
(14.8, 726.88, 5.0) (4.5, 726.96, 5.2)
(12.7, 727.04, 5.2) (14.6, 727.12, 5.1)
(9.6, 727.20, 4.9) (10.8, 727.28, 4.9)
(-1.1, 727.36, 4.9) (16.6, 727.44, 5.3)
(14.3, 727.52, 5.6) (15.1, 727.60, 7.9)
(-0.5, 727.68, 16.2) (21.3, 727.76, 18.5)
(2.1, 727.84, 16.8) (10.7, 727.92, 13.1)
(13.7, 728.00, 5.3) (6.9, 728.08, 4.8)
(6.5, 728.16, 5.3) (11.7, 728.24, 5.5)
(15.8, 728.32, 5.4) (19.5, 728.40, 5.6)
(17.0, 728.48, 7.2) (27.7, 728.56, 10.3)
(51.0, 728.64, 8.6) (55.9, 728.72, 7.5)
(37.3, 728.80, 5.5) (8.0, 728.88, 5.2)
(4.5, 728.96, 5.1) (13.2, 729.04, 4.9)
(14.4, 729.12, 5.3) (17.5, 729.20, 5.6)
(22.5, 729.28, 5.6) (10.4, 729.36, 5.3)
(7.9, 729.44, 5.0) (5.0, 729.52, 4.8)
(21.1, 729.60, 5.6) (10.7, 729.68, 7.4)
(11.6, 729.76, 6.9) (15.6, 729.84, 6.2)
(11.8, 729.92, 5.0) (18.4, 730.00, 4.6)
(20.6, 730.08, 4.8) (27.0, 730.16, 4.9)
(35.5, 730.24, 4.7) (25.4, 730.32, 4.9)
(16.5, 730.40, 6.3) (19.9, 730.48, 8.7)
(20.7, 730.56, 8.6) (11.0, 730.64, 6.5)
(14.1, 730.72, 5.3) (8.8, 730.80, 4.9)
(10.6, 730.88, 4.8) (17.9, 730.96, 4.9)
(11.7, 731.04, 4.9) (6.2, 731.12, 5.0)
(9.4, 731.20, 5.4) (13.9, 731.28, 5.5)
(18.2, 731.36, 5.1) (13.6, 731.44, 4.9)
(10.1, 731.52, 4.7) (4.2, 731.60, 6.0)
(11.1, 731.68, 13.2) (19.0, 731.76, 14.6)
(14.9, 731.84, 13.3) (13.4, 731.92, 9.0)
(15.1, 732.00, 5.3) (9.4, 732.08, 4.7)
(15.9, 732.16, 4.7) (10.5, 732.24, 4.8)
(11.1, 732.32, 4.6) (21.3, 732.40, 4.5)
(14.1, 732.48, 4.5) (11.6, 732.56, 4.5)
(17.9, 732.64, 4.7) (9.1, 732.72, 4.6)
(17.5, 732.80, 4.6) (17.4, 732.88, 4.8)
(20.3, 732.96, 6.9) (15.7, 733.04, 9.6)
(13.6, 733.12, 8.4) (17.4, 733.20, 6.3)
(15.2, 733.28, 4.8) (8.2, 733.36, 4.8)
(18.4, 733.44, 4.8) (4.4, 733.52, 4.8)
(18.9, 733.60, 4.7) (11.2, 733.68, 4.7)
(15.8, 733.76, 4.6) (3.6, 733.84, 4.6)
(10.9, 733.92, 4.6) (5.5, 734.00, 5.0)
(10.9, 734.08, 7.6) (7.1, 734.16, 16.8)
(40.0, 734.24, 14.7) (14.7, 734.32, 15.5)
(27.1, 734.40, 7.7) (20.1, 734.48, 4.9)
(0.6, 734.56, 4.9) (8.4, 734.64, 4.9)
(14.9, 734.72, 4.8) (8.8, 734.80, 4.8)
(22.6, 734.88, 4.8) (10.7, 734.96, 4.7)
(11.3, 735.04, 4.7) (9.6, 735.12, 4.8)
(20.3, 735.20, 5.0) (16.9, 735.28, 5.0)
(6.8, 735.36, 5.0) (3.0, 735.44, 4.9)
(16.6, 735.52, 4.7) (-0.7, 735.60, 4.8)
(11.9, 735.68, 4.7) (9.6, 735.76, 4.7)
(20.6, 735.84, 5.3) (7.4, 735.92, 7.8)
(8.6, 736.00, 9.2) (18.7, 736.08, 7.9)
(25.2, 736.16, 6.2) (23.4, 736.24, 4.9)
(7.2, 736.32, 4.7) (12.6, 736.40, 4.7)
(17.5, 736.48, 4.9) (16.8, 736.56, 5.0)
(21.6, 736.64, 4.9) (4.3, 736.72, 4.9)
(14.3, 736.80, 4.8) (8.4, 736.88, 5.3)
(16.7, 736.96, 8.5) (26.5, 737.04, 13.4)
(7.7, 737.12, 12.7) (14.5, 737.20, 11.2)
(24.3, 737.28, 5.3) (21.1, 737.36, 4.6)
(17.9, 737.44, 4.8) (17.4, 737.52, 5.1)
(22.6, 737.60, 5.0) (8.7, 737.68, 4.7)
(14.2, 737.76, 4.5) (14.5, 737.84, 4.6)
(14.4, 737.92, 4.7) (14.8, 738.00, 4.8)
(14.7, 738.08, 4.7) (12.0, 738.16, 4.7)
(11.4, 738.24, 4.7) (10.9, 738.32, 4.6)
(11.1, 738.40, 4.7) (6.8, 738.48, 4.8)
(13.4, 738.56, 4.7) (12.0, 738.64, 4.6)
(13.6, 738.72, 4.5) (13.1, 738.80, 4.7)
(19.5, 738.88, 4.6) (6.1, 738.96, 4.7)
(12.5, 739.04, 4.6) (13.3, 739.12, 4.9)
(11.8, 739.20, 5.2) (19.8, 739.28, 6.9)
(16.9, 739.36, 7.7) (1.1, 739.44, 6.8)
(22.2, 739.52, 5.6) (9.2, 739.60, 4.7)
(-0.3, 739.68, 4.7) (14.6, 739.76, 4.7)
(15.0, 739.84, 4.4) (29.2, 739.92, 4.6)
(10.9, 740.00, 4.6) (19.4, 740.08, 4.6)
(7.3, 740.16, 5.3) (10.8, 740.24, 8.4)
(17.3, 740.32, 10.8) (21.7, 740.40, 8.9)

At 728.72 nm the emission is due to [S II]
